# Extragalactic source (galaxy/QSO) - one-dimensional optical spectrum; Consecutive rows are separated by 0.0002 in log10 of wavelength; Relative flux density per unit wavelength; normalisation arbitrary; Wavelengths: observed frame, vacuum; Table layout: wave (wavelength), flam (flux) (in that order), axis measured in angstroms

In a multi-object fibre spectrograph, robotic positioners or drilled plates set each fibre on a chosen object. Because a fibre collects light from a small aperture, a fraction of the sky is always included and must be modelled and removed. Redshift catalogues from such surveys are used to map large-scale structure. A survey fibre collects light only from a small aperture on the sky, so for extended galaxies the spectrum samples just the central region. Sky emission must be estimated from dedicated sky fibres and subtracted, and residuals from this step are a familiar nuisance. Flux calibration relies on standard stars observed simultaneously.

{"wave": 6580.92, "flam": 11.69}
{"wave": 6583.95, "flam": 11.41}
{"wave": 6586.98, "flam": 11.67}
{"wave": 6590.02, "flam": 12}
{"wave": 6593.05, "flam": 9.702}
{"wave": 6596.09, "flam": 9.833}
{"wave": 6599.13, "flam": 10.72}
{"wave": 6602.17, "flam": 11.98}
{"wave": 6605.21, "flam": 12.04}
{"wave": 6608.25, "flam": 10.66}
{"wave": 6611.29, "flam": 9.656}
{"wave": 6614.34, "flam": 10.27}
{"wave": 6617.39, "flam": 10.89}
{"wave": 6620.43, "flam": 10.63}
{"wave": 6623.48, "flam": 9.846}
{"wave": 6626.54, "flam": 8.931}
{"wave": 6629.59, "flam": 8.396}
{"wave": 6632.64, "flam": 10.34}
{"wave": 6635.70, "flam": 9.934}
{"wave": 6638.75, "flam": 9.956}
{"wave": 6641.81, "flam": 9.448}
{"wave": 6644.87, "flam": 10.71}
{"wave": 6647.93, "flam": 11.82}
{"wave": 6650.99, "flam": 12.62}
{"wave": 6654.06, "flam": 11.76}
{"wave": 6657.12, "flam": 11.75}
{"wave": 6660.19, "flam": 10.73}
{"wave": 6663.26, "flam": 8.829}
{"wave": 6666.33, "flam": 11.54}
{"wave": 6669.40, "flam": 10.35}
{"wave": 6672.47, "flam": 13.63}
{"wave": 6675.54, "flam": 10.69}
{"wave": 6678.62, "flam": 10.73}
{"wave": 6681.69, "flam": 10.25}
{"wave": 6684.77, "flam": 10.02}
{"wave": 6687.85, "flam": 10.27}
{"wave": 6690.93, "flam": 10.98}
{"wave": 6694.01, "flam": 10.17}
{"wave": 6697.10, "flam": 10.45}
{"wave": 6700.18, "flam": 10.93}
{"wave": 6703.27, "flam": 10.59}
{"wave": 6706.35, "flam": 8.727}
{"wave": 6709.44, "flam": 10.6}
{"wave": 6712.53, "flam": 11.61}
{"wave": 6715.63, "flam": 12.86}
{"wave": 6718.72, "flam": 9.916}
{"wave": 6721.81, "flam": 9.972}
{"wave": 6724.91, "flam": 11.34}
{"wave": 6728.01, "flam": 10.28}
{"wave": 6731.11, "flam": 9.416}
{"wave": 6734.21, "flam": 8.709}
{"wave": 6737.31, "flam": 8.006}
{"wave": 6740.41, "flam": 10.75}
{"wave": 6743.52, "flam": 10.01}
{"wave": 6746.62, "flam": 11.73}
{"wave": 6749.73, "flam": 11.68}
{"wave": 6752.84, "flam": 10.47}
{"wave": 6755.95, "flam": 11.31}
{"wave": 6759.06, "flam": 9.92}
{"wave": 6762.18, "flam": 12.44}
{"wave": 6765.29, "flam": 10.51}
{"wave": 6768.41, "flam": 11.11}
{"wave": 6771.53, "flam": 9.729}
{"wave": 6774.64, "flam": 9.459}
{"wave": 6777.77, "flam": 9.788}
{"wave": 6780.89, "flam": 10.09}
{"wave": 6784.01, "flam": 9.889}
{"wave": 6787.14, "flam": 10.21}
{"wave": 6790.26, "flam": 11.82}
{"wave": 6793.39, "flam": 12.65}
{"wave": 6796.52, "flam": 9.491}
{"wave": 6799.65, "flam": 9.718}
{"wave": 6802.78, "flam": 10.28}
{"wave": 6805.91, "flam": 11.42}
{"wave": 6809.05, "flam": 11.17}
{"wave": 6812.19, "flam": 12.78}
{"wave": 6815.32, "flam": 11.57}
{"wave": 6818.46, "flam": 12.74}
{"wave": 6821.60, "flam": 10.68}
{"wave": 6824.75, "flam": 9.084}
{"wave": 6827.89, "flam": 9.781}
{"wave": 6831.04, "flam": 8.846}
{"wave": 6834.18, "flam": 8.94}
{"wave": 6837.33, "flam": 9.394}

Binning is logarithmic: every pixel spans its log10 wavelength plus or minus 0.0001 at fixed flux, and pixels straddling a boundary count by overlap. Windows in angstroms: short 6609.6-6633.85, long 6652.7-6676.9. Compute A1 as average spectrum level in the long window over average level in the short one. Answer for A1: 1.13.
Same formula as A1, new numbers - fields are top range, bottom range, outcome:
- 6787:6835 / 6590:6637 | 1.04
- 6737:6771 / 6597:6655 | 1.02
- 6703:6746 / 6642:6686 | 0.92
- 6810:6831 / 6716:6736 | 1.08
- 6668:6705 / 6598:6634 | 1.04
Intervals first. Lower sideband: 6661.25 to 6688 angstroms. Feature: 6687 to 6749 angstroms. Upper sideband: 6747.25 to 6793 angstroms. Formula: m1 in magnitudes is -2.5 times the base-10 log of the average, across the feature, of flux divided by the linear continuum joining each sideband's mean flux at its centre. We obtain 0.03 mag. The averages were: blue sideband 10.7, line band 10.4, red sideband 10.7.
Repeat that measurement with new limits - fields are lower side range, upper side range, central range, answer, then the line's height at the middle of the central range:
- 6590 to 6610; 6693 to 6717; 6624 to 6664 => 0.04 mag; 10.8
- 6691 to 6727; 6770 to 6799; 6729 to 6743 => 0.13 mag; 10.5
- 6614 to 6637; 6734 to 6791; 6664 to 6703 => -0.07 mag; 10.1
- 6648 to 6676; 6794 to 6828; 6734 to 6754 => 0.08 mag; 11.1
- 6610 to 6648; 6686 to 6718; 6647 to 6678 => -0.10 mag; 10.3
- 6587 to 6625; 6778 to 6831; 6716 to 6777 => 0.04 mag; 10.7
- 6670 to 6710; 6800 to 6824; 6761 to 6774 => 0.03 mag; 11.1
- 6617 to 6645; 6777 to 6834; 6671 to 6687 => -0.10 mag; 10.1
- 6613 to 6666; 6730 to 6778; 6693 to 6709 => 0.02 mag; 10.4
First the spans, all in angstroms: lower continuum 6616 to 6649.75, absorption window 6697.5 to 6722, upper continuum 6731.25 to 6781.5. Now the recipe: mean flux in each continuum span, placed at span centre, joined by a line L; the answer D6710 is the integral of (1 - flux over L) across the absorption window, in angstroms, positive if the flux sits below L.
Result -1.0 angstroms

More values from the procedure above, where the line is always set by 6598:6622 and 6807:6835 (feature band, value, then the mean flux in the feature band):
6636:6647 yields 0.7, 10.1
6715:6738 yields 1.6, 10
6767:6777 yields 0.6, 10.1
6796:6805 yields 0.6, 9.99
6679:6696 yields 0.7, 10.4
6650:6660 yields -0.9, 11.8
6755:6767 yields -0.3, 11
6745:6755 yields -0.5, 11.3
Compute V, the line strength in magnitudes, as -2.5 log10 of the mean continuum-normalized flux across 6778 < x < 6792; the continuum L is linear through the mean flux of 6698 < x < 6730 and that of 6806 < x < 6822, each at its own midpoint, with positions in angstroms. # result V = 0.10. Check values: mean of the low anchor 10.7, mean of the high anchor 11.8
